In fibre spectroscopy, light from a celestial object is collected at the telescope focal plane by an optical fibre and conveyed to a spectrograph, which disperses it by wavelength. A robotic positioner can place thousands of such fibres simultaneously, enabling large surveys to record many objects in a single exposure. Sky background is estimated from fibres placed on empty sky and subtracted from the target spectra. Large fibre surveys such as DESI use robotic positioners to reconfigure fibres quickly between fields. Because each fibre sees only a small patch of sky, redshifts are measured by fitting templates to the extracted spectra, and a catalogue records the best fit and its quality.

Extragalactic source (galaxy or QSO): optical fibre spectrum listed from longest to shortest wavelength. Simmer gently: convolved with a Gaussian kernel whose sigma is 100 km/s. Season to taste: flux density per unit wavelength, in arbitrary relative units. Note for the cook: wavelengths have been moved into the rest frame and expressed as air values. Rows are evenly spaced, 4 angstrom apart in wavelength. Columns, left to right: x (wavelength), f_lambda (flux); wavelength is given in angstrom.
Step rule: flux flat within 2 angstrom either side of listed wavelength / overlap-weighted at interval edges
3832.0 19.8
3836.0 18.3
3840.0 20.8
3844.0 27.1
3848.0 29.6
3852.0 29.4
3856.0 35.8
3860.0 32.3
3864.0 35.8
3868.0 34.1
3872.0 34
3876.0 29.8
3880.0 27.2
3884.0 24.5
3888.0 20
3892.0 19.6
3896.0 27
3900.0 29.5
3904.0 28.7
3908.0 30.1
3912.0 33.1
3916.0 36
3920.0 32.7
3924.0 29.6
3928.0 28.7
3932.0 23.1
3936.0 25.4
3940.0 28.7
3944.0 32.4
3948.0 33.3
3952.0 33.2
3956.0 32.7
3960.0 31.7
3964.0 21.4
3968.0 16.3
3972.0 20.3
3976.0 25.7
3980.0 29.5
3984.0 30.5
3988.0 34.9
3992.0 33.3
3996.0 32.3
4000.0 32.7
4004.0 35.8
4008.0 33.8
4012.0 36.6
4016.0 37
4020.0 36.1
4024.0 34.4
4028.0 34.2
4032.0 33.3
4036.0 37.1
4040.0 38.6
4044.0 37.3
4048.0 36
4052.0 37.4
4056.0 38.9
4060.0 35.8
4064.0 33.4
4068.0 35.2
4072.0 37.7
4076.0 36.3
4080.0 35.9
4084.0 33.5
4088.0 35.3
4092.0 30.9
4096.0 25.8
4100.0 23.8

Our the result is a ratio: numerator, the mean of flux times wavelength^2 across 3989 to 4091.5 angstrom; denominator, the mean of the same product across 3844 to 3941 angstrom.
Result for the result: 1.30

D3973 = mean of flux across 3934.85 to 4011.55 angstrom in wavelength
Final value 29.9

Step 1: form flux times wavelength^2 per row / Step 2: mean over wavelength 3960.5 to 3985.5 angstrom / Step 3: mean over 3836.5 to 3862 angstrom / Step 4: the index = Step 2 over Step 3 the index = 0.91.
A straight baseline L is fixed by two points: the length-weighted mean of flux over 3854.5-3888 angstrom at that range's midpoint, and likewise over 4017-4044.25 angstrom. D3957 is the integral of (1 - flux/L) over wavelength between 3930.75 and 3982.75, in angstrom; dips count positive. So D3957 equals 9.6 angstrom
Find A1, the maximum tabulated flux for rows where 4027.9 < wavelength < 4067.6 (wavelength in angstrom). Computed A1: 38.9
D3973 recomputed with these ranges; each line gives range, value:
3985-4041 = 34.9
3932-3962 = 30.5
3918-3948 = 29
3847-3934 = 29.6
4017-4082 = 36.1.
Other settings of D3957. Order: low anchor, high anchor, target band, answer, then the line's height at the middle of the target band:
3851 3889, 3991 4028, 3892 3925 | 1.6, 31.7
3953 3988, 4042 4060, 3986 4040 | -4.5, 32.3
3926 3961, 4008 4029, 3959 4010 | 6.3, 33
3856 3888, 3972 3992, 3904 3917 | -0.8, 30.3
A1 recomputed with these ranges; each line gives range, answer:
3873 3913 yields 33.1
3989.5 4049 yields 38.6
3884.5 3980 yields 36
